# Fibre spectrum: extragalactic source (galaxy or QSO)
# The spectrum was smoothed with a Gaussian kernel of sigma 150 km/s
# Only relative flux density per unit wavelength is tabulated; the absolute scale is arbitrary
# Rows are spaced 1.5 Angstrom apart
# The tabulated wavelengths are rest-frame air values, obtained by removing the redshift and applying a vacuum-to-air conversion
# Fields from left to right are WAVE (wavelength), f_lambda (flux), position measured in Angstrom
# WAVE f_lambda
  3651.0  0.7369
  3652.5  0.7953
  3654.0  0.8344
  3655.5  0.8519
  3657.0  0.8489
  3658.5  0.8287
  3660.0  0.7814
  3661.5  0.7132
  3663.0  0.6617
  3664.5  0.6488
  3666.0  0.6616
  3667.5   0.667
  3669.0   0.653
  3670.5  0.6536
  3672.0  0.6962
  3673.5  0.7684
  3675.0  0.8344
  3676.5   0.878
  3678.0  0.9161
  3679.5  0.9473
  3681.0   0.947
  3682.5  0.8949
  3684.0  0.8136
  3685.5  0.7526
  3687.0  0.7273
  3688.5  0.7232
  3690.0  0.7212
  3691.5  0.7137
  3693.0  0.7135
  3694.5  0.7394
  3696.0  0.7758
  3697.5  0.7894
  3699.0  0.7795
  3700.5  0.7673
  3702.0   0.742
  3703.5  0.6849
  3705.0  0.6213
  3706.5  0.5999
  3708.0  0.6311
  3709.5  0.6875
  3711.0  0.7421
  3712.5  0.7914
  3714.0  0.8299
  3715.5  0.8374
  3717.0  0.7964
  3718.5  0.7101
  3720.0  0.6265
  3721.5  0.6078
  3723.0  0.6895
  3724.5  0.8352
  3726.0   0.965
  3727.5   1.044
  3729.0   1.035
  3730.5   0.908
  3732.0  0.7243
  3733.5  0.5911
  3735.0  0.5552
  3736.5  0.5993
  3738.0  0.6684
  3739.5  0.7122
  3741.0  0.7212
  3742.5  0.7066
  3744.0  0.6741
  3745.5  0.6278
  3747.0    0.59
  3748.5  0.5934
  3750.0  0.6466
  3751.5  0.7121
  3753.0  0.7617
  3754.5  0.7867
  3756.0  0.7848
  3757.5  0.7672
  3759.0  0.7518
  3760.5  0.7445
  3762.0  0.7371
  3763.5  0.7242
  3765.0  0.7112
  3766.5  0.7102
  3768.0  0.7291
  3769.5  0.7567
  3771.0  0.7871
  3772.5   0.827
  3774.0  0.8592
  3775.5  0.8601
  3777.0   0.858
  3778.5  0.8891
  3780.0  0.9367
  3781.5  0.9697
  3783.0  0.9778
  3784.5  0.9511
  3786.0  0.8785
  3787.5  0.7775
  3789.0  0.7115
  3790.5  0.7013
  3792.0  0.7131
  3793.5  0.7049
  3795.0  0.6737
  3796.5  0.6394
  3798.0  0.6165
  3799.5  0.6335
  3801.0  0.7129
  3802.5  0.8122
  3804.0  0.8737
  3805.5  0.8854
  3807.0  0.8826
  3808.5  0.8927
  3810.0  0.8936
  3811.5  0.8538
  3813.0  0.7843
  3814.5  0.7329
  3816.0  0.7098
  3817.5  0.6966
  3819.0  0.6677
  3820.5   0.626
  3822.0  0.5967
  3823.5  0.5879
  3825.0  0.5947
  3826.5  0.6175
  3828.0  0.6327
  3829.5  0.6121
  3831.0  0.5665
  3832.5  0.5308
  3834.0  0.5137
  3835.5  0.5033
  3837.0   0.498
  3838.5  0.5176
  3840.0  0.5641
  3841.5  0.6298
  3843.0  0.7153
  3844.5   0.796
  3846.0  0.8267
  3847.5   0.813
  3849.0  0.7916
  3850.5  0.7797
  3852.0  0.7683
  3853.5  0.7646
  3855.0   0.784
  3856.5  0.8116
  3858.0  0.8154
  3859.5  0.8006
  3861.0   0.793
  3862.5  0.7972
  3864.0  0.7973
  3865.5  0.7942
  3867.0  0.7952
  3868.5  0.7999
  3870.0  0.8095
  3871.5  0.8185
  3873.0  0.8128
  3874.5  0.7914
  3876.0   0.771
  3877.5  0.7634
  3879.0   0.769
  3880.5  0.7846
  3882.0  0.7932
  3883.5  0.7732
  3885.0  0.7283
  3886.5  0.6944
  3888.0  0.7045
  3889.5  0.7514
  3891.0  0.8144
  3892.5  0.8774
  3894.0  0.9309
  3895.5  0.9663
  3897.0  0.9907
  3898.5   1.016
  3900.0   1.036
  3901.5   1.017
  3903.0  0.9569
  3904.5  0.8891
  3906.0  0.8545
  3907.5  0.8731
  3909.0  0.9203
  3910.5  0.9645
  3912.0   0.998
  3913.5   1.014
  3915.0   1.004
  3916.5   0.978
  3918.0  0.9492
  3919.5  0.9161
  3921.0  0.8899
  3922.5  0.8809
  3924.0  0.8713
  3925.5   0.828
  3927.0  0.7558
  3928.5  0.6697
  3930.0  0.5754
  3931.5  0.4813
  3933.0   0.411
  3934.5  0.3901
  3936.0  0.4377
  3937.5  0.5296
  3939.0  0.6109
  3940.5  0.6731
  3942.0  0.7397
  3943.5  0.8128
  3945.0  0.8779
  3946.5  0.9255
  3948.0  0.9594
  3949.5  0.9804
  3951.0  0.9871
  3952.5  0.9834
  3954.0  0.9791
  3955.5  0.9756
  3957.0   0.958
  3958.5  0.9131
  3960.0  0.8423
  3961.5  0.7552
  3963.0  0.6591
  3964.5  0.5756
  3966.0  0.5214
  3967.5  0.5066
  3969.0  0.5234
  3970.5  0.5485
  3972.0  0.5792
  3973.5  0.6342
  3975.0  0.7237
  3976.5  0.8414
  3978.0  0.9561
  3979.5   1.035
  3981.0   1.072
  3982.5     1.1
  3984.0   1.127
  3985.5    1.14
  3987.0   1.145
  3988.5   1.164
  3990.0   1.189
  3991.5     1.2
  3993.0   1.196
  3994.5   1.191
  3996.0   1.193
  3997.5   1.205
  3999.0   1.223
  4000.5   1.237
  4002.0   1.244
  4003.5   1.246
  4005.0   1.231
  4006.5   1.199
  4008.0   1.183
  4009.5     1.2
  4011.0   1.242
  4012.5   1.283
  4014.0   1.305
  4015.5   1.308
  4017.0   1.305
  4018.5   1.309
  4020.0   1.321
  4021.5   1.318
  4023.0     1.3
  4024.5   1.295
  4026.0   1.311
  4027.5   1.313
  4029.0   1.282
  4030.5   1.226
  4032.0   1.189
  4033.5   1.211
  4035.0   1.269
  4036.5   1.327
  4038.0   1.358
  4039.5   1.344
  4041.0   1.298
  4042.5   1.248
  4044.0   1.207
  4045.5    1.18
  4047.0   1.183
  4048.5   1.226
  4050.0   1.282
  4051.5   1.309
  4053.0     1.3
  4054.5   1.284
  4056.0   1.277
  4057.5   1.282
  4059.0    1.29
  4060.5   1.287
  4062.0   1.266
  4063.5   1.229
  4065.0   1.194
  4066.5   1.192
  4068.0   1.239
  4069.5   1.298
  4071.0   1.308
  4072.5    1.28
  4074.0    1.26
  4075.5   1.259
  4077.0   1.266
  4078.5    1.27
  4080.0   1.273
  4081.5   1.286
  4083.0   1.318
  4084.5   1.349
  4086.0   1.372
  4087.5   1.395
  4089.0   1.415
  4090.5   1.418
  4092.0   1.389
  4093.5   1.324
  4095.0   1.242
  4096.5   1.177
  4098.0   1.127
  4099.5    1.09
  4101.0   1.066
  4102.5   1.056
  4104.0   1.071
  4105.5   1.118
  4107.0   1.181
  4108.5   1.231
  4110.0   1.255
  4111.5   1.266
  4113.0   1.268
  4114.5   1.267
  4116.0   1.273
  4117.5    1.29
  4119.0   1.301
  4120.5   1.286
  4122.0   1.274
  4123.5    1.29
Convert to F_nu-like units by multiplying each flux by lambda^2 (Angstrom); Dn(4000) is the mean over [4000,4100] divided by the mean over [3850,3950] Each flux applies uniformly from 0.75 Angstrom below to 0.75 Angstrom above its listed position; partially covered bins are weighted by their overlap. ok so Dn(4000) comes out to 1.69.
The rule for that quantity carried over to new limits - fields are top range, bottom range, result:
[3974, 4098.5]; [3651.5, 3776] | 1.95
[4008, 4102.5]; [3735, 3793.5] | 1.95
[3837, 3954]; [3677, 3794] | 1.14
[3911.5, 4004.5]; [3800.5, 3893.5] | 1.27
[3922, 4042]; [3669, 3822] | 1.49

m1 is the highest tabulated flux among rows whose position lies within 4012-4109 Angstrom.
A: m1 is 1.418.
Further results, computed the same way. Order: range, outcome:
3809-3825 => 0.8936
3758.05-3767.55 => 0.7518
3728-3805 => 1.035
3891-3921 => 1.036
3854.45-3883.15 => 0.8185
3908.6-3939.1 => 1.014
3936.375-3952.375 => 0.9871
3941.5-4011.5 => 1.246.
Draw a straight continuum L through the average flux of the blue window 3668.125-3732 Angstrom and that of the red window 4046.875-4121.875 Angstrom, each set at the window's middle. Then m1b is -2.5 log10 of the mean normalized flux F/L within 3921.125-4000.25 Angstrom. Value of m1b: 0.287 mag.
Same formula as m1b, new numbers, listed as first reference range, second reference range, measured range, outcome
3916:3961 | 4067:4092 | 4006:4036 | -0.159 mag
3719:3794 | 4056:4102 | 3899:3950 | 0.250 mag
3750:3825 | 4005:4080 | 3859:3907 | 0.149 mag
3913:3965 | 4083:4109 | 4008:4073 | -0.178 mag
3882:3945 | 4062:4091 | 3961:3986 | 0.264 mag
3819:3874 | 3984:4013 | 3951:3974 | 0.410 mag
